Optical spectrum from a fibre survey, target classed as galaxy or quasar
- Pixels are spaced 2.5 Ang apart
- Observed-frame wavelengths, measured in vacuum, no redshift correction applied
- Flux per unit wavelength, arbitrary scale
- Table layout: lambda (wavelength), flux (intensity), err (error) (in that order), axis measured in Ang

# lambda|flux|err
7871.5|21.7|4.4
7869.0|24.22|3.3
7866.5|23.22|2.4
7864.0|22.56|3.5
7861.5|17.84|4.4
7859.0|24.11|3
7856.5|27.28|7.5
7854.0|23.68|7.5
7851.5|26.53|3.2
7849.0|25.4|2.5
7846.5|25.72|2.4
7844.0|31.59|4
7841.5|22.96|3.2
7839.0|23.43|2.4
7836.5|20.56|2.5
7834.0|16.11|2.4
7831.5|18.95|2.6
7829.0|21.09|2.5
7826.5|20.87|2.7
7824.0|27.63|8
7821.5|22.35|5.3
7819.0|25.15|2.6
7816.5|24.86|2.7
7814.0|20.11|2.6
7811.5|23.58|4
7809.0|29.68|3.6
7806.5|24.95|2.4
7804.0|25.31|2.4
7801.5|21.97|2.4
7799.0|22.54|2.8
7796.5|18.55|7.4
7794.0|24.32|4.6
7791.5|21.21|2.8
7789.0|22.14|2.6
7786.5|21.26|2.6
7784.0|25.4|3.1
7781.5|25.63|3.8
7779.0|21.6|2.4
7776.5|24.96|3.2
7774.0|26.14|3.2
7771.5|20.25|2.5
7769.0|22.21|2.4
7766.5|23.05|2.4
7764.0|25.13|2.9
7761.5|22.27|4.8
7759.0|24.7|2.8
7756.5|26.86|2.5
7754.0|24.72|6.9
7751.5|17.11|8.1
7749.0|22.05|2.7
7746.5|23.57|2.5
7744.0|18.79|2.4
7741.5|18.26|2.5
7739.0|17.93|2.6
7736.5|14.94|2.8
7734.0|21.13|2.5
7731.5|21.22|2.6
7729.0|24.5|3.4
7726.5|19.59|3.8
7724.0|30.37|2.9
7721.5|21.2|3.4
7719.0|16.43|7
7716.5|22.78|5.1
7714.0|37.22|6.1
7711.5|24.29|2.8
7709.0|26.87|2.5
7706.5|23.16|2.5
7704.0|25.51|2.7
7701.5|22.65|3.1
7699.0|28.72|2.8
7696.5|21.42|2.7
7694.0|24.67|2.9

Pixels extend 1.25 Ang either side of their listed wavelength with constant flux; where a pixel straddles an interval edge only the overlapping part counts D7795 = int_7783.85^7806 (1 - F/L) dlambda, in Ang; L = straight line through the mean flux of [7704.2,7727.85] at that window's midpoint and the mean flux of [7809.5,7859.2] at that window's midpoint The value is 1.4 Ang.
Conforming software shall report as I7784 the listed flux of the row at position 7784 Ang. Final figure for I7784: 25.4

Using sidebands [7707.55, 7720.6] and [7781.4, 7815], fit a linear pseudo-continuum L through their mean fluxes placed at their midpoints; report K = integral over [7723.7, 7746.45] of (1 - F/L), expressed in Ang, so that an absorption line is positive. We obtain 4.0 Ang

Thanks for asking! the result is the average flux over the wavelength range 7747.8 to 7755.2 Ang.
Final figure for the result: 21.3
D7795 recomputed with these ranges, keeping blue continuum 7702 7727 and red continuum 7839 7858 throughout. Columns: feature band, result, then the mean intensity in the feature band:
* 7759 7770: 0.82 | 23.4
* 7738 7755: 3.24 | 20.3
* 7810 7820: 0.83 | 23.5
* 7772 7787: 0.75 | 24.1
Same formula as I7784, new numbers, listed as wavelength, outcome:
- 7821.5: 22.35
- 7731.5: 21.22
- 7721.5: 21.2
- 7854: 23.68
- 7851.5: 26.53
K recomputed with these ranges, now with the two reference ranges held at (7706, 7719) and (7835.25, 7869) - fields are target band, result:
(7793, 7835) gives 3.2 Ang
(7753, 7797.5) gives 3.3 Ang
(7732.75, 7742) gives 2.8 Ang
